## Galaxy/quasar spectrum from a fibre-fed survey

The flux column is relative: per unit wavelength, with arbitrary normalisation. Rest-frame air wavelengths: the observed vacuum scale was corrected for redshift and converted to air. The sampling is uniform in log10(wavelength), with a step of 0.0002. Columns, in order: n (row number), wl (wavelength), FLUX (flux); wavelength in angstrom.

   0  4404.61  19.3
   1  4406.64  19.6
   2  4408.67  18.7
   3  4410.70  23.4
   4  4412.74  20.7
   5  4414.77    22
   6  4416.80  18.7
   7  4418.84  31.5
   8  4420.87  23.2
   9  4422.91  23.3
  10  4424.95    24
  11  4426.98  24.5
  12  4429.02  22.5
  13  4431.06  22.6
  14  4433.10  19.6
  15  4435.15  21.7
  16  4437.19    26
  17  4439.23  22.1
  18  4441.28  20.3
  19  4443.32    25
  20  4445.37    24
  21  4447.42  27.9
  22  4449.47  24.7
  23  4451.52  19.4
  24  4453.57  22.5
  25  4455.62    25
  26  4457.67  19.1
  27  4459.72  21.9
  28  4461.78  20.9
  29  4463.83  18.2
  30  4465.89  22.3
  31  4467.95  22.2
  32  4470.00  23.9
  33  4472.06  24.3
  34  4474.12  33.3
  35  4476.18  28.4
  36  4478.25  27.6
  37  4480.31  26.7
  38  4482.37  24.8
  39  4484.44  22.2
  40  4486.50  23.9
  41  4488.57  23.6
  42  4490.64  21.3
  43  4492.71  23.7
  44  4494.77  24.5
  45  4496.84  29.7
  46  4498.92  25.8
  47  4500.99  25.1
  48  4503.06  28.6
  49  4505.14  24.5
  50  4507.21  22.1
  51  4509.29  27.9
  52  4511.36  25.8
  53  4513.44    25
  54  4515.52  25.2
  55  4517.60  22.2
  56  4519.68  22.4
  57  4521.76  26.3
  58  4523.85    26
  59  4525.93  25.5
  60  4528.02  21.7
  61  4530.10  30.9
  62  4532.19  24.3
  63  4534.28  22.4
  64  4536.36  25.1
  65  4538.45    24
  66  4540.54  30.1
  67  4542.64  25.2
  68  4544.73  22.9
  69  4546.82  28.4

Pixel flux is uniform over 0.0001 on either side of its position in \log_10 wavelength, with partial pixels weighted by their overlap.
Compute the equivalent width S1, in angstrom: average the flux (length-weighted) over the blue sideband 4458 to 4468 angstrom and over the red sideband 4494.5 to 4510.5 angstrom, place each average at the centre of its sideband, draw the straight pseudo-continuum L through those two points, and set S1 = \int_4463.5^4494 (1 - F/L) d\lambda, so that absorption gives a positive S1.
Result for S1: -2.25 angstrom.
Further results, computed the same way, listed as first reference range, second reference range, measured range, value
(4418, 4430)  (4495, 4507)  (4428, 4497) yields 5.1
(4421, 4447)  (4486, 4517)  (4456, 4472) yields 1.6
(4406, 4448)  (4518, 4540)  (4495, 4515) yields -1.3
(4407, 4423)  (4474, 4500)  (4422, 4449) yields 0.0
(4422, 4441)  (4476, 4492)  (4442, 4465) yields 0.9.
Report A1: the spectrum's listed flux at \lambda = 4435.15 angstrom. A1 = 21.7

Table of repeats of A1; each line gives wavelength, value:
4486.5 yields 23.9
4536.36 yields 25.1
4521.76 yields 26.3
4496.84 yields 29.7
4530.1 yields 30.9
